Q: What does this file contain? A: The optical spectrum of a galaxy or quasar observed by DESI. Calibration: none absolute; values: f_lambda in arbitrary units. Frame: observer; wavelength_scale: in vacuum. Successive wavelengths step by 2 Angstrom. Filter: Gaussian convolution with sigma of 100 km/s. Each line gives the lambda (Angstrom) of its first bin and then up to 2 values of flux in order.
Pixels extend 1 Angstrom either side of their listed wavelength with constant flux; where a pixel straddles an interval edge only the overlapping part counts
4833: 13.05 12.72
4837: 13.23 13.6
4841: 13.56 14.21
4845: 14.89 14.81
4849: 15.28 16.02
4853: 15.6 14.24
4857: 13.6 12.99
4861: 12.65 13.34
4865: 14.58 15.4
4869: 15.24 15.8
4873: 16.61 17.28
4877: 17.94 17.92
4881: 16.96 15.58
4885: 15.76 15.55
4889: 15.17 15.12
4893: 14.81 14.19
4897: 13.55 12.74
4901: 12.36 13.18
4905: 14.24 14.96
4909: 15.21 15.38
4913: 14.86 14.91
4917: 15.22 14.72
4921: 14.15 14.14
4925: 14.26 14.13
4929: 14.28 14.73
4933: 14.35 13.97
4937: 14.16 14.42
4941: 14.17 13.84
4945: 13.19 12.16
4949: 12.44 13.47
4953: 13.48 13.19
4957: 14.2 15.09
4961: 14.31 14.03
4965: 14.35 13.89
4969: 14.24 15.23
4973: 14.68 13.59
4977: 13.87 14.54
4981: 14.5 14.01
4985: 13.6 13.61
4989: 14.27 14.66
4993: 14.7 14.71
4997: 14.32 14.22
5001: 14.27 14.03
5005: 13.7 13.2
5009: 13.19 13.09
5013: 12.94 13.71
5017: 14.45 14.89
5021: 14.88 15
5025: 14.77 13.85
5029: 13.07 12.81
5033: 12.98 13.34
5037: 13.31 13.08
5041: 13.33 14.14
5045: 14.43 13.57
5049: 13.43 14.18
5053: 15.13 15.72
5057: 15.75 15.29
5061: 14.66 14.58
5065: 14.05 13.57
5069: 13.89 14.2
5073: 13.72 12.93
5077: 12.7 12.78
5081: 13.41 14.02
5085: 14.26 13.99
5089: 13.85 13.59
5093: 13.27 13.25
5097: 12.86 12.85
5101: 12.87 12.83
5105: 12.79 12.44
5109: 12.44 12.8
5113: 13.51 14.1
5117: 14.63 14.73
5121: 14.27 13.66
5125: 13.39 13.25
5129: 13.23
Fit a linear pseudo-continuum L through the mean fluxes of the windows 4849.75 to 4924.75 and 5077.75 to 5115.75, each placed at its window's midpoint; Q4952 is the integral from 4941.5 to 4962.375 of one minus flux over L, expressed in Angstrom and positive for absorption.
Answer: 1.2 Angstrom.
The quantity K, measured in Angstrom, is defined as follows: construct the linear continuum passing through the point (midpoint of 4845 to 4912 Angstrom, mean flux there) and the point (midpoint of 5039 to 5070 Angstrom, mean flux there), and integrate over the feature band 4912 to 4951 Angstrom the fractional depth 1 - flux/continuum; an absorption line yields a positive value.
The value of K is 1.8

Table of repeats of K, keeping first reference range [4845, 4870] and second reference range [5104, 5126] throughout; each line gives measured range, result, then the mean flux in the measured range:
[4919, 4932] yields -0.1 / 14.3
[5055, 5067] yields -1.0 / 14.8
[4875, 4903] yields -1.6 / 15.2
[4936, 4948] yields 0.4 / 13.7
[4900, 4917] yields -0.2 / 14.4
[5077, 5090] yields 0.0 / 13.6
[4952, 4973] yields -0.2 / 14.2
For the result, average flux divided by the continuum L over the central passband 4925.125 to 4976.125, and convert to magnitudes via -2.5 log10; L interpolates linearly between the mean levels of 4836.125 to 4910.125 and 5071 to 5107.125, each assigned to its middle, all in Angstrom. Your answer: 0.02 mag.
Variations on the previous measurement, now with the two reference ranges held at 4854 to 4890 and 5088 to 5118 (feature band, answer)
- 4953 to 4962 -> 0.034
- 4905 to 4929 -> 0.019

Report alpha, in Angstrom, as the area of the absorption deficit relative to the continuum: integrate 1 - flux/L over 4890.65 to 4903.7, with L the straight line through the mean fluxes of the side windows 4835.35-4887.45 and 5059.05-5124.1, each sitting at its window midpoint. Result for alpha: 1.0 Angstrom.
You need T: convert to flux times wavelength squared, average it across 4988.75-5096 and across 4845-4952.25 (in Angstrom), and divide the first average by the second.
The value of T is 1.0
